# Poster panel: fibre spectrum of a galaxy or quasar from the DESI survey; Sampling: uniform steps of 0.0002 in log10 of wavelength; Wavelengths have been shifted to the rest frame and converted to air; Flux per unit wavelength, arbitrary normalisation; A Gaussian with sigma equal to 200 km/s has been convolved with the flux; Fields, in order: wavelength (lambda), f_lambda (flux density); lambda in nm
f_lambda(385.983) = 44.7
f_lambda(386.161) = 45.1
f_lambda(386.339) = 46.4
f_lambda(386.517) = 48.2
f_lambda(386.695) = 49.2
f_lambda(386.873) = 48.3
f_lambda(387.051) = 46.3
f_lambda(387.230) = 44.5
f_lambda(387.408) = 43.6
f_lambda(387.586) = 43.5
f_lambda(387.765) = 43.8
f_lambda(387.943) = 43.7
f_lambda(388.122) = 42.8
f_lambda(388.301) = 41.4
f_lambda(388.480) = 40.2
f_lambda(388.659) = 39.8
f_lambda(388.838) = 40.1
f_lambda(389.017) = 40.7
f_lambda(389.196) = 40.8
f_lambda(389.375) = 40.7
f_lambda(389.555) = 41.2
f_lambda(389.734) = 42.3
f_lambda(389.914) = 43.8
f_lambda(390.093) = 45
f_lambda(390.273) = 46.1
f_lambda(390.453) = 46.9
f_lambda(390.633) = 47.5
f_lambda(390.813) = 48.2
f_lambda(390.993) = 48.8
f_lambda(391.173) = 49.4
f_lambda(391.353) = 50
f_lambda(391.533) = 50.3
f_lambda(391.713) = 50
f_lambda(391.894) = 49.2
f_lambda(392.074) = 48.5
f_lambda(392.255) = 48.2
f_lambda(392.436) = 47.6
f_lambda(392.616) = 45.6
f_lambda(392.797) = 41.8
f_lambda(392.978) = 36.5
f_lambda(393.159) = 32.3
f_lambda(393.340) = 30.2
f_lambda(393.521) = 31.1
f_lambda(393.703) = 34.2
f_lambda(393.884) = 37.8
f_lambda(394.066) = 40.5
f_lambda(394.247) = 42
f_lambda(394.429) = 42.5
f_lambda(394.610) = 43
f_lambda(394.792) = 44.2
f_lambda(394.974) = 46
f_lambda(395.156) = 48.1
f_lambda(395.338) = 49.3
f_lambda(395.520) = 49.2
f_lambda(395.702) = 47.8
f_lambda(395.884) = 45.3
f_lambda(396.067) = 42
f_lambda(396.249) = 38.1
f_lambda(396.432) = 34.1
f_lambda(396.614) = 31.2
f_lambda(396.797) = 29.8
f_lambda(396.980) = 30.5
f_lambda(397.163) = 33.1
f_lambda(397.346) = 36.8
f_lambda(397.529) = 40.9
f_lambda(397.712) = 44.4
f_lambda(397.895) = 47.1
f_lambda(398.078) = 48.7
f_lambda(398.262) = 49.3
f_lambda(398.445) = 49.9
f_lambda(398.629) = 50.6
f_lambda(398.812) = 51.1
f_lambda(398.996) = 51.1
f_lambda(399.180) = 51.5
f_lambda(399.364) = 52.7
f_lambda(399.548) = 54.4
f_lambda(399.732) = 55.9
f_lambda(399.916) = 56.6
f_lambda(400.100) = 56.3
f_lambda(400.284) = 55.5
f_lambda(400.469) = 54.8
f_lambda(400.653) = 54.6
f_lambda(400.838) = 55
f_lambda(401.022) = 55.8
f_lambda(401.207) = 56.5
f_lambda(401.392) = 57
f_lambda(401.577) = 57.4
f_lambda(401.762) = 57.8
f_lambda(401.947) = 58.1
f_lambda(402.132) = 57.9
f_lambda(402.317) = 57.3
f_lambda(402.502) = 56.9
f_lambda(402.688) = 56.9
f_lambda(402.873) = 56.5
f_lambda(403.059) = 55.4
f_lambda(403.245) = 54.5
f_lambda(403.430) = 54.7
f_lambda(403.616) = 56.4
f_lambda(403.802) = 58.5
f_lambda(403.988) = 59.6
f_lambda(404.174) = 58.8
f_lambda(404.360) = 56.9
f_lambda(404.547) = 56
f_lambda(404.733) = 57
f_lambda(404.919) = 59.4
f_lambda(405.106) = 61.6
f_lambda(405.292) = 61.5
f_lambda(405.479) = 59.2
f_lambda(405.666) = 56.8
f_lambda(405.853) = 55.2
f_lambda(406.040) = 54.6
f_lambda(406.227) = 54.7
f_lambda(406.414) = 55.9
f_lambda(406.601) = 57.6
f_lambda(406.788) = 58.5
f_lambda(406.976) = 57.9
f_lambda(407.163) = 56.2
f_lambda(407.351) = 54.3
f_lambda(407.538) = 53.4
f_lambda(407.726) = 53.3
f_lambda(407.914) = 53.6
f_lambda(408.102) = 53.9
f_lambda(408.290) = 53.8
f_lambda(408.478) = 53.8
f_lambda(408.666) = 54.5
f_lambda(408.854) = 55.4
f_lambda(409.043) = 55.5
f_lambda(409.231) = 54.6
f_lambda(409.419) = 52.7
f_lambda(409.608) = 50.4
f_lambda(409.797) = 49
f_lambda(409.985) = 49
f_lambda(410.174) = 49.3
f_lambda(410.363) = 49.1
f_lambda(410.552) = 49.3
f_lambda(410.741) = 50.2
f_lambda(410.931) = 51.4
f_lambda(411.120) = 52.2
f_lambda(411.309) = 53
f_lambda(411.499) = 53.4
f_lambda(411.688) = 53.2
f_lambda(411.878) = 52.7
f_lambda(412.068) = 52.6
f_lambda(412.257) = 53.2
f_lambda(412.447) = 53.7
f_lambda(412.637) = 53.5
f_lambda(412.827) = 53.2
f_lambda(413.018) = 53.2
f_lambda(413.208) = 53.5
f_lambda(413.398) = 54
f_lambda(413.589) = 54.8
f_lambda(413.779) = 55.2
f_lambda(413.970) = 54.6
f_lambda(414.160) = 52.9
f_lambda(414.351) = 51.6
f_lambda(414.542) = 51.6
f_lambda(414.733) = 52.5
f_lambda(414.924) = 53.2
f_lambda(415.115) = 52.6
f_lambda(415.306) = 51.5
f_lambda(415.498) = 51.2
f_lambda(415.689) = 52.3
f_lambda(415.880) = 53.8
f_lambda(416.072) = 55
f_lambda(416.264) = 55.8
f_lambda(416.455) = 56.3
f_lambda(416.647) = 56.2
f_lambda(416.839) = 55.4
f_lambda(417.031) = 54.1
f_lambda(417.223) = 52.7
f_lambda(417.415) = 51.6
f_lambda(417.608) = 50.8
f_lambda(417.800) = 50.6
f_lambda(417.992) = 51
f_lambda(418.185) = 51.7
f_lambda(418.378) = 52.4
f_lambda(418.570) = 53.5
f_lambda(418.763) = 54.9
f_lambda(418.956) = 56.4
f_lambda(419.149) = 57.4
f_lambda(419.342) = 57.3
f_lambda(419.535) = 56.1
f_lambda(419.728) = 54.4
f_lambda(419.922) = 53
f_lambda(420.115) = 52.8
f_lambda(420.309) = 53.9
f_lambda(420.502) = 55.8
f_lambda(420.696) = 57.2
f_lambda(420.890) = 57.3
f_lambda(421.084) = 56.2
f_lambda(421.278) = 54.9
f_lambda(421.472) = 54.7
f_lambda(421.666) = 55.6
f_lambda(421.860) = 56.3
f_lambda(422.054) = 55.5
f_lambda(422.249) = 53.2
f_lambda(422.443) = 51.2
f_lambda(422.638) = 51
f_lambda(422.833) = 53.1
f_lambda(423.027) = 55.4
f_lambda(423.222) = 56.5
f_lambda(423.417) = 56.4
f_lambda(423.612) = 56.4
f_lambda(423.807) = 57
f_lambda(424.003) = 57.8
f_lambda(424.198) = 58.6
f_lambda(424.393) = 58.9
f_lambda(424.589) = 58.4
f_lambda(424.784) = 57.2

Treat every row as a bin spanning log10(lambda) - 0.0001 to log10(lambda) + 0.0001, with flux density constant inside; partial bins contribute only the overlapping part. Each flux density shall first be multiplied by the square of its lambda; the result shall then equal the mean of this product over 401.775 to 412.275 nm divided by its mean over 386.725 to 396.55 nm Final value 1.37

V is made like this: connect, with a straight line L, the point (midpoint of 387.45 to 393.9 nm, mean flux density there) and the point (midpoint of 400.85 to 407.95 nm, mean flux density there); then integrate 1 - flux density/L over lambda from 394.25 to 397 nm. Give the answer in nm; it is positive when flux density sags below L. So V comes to 0.36 nm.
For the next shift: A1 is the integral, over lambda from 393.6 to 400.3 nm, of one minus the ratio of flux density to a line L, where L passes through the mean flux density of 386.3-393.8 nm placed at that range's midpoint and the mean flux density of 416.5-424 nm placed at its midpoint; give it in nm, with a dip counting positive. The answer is 0.21 nm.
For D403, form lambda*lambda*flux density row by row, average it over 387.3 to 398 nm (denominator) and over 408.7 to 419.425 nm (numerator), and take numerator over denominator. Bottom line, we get 1.39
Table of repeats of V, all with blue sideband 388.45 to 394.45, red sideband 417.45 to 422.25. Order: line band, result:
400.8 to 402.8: -0.42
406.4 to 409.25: -0.32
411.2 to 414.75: -0.11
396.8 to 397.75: 0.19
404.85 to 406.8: -0.35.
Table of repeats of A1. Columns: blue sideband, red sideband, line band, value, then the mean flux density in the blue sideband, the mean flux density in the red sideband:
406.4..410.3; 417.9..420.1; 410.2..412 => 0.08 nm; 53.9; 54.3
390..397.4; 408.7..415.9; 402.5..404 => -0.28 nm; 42.4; 52.5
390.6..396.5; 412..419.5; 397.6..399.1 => -0.10 nm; 43.6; 53.6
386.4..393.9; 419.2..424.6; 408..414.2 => -0.16 nm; 43.6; 55.5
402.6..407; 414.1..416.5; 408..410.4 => 0.13 nm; 57.2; 53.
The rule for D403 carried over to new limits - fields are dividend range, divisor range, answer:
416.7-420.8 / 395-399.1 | 1.39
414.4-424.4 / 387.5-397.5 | 1.47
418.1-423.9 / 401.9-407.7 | 1.04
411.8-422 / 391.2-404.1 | 1.23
